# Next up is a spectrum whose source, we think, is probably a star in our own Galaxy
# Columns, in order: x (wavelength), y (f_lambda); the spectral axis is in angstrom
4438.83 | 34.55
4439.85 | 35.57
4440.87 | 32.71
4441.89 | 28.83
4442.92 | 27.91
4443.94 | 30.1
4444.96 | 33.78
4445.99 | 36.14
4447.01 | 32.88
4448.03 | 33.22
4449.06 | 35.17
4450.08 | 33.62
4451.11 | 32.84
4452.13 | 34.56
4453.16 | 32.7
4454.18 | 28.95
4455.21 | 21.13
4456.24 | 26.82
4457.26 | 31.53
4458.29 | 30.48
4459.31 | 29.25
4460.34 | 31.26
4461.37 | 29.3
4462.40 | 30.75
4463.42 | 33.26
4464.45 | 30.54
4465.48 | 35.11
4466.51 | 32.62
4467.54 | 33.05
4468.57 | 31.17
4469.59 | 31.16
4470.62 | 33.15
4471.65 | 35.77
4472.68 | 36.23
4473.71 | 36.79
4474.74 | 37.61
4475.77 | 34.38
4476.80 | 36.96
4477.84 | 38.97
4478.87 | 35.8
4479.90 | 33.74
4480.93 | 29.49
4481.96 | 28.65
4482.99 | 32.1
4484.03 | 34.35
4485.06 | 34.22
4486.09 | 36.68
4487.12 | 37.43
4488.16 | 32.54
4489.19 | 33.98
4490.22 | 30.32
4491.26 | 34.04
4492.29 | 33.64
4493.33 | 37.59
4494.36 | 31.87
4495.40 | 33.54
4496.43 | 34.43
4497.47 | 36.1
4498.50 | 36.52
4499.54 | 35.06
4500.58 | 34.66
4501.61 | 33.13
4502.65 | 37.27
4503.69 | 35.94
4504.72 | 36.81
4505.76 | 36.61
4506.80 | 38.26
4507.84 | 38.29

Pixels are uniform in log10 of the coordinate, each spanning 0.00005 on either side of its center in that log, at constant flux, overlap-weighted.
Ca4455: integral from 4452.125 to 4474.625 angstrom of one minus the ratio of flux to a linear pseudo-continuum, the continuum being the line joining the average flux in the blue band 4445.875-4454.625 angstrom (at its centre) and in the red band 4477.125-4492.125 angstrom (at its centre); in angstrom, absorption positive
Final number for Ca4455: 1.2 angstrom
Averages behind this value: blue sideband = 33.3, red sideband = 33.8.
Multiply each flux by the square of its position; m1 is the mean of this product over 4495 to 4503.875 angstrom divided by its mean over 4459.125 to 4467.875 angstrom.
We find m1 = 1.1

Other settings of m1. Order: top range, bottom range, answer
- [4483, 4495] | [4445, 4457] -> 1.09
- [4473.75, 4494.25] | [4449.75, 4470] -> 1.12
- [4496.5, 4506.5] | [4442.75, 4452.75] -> 1.10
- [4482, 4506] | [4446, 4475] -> 1.09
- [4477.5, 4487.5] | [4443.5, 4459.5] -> 1.10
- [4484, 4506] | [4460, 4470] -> 1.11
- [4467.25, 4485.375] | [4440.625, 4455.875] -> 1.09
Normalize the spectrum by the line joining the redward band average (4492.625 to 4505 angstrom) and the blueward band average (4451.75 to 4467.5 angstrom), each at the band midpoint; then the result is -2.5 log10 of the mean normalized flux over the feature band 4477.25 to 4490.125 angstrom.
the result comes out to -0.02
